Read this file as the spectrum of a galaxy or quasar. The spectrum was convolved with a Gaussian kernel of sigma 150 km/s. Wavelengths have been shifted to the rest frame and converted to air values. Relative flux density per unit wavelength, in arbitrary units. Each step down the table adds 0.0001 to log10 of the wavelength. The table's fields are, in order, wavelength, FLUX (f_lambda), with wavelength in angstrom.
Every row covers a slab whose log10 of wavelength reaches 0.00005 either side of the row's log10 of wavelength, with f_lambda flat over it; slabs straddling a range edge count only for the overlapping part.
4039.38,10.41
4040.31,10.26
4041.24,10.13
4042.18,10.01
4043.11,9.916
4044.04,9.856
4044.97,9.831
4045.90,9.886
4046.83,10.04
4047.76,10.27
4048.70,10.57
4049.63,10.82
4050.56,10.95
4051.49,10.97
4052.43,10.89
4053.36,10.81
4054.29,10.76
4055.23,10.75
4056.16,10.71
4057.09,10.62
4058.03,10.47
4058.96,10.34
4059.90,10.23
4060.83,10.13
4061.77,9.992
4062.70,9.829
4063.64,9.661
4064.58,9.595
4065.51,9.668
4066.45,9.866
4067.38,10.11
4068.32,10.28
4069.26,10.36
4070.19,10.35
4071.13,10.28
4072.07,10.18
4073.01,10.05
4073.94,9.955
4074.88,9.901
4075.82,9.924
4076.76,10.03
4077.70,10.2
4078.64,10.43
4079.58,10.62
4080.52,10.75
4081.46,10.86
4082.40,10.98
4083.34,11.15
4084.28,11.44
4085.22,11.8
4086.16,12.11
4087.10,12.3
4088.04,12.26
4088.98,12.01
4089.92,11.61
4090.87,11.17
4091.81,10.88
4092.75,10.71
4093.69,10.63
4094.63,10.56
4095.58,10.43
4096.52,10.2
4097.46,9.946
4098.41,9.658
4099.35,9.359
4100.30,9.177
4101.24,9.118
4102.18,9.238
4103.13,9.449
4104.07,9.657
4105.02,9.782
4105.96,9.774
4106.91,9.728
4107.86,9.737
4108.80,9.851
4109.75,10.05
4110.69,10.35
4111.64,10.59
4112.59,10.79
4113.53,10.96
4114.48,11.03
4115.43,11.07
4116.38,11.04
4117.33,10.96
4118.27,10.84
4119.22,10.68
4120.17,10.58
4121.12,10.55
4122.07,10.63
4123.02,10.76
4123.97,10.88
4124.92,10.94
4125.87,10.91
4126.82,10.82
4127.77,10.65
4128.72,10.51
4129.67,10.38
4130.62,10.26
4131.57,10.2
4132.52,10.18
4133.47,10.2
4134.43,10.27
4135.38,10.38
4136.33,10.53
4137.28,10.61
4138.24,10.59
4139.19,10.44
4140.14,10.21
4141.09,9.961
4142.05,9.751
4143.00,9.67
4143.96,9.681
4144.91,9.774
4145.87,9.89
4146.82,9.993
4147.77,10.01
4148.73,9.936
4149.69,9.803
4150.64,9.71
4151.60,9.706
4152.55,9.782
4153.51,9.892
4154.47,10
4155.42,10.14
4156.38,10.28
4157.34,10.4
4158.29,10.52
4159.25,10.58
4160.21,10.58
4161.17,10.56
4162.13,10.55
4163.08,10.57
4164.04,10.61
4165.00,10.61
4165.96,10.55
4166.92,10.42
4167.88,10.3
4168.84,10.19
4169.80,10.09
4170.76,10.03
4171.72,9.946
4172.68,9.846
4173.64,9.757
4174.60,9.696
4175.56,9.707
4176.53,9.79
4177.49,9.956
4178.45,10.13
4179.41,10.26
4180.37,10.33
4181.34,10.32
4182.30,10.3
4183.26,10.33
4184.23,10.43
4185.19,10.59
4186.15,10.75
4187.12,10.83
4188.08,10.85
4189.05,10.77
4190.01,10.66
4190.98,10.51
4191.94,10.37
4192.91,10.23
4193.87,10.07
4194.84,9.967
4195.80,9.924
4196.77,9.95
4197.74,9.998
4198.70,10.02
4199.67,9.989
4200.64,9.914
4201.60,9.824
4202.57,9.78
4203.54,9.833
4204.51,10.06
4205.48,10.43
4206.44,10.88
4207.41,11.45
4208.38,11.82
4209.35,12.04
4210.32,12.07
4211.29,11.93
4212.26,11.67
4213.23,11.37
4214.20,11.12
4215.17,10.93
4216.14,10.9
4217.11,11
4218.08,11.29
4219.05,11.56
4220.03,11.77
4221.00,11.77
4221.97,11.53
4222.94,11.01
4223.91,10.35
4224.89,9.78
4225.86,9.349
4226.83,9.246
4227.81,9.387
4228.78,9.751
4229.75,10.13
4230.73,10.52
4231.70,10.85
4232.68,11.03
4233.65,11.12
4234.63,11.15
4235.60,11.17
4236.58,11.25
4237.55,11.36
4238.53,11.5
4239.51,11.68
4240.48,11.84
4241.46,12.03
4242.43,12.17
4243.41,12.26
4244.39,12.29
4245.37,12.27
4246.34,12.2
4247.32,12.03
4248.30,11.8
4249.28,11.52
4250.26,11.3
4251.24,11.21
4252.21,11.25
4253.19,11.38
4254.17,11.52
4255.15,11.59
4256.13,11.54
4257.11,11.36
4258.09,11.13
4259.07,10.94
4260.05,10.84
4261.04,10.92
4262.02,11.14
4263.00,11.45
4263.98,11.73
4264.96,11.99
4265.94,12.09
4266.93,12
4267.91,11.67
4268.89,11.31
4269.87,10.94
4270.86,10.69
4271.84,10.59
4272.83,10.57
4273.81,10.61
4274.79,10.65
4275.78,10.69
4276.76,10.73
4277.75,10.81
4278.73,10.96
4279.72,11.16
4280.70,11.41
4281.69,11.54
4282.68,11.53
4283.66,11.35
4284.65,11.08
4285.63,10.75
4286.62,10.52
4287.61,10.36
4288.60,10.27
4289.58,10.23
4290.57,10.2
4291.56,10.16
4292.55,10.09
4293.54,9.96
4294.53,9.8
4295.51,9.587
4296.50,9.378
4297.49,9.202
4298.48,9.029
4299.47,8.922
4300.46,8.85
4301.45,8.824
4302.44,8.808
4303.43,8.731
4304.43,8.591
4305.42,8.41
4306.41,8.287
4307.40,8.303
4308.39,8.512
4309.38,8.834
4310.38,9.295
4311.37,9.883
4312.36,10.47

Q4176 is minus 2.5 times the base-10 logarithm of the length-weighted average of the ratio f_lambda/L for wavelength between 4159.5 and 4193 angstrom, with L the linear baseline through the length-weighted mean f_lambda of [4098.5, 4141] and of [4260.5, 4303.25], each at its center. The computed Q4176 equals 0.01 mag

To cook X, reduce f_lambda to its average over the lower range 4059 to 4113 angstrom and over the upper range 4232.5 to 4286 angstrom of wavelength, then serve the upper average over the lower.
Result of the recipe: 1.10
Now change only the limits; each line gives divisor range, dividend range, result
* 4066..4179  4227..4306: 1.04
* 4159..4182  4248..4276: 1.10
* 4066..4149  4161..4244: 1.02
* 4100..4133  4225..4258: 1.08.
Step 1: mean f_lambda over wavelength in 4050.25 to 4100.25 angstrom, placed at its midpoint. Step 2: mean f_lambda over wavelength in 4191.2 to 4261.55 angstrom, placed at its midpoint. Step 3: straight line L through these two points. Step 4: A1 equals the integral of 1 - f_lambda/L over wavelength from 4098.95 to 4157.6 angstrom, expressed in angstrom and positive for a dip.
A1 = 2.7 angstrom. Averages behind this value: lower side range 10.5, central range 10.2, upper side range 11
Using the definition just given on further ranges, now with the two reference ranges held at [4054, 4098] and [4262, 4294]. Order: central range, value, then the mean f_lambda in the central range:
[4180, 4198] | 0.7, 10.4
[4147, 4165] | 0.9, 10.2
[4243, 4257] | -1.1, 11.7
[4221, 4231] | 0.6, 10.2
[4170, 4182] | 0.9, 9.99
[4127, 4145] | 0.7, 10.2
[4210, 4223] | -0.7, 11.4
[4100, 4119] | 0.8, 10.2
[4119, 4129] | -0.1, 10.7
